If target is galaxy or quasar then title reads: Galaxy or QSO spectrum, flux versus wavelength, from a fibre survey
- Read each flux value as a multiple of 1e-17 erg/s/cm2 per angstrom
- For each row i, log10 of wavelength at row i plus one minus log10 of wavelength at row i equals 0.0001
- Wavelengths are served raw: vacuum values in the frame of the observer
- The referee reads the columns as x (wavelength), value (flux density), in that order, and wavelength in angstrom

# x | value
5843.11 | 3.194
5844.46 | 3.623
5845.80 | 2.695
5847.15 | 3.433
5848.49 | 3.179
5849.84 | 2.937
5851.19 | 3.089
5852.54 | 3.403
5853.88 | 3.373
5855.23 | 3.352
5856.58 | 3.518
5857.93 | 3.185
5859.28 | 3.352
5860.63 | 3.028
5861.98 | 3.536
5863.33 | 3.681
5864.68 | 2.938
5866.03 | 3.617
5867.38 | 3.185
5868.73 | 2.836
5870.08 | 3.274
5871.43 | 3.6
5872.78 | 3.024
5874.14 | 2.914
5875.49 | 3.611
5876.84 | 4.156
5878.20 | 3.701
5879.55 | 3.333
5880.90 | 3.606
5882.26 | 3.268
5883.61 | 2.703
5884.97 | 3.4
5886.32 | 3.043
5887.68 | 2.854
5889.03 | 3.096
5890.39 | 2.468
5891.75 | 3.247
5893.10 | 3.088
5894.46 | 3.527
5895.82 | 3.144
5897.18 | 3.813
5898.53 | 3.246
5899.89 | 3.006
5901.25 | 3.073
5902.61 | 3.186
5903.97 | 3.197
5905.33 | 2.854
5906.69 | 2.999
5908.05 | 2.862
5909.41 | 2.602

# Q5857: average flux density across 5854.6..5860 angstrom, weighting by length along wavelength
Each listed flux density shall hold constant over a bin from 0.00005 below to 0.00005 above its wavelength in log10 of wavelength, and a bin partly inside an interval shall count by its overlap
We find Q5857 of 3.35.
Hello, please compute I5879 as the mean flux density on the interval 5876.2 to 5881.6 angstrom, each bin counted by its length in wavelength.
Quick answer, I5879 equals 3.69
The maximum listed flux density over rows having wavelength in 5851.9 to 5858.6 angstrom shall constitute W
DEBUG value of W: 3.518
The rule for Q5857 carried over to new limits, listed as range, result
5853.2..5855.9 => 3.37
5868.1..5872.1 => 3.24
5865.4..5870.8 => 3.23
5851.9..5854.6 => 3.39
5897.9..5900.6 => 3.12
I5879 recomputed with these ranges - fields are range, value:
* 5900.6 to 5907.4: 3.06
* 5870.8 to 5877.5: 3.46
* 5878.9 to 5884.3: 3.23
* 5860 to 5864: 3.42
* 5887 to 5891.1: 2.81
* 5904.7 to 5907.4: 2.93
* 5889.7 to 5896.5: 3.09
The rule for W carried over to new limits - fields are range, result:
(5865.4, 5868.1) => 3.617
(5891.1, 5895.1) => 3.527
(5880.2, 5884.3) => 3.606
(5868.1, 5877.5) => 4.156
